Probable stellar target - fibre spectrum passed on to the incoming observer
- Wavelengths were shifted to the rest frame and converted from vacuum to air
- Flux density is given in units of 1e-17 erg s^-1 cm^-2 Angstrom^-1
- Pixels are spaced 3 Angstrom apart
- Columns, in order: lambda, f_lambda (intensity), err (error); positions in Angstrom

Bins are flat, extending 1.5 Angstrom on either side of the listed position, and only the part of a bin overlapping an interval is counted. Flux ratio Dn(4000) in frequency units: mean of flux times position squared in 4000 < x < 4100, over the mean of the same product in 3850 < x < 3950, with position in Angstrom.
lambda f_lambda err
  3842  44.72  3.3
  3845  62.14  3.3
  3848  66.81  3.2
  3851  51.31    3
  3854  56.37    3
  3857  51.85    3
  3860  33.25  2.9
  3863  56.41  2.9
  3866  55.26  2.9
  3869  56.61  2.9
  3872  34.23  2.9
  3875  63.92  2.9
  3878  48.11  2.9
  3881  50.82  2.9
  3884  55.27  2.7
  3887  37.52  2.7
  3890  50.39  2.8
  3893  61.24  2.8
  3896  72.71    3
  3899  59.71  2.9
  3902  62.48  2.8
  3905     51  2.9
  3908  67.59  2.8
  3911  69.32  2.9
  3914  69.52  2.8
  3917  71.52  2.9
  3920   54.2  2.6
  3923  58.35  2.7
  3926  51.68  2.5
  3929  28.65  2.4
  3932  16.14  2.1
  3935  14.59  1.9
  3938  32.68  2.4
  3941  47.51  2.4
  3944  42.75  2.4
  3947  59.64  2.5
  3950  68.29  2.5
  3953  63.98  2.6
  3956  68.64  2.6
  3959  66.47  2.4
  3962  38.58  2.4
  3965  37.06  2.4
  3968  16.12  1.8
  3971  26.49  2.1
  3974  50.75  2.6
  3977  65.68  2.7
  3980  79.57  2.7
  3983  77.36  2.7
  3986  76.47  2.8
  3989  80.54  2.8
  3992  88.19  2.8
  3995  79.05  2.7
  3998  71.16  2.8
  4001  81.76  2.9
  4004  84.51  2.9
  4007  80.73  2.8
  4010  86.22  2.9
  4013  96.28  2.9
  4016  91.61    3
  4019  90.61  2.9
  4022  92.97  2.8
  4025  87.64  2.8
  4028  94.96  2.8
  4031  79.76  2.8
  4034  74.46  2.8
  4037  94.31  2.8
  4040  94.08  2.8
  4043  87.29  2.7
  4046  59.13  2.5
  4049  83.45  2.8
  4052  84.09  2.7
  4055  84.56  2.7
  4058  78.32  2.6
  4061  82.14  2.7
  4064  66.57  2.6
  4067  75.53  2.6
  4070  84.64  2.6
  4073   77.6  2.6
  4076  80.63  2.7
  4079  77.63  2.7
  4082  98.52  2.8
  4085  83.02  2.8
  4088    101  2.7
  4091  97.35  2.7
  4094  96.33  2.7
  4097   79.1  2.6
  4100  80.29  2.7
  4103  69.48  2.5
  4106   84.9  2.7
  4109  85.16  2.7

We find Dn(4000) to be 1.8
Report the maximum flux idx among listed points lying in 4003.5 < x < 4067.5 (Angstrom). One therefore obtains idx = 96.28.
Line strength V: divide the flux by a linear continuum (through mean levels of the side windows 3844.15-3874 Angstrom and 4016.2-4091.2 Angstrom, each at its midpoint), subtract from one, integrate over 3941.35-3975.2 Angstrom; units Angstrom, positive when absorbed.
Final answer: 9.6 Angstrom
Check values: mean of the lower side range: 52.4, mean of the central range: 48.9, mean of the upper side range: 84.3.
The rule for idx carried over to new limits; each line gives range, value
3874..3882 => 63.92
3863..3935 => 72.71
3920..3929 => 58.35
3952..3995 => 88.19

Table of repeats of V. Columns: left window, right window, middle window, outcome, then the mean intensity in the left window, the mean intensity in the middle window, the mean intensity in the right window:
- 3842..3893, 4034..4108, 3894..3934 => 1.9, 52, 55.9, 83.2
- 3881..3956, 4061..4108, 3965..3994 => 1.5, 53.1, 61.3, 83.5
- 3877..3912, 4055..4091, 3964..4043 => -3.3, 57.1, 76.5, 83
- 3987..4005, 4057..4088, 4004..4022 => -1.8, 80.6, 89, 81.5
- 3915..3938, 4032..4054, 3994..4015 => -4.2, 42.1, 83.1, 82.4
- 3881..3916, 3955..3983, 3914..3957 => 4.7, 59.5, 49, 51.1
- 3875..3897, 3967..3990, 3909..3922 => -2.4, 54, 65.9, 59.6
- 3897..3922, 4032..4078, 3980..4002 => -1.9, 63.3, 79.2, 80.4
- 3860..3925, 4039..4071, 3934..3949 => 5.3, 56.8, 41.2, 79.7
